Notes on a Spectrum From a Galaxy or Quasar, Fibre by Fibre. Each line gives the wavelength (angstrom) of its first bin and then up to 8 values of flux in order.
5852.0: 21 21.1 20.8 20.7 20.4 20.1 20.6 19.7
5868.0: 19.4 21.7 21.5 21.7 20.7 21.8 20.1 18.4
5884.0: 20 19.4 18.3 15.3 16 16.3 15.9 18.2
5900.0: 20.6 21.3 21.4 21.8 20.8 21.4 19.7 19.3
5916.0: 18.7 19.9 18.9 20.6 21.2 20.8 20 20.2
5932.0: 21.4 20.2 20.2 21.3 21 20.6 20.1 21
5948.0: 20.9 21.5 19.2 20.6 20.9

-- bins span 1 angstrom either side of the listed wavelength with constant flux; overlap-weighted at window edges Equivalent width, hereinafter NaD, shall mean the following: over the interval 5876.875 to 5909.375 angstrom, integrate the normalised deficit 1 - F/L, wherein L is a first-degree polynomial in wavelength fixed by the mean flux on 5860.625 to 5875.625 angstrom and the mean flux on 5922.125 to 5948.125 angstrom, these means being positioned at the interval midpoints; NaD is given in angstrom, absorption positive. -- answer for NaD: 2.4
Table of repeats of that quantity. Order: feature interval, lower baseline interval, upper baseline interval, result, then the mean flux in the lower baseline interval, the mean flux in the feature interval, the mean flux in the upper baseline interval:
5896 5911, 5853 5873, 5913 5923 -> -0.5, 20.6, 20.5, 19.5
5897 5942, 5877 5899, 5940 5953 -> -2.2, 18.2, 20.4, 20.6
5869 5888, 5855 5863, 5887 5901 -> -1.8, 20.5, 20.5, 17.2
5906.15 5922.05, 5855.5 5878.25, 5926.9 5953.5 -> 0.5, 20.7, 20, 20.6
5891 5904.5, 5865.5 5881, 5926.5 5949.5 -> 1.5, 20.9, 18.4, 20.7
